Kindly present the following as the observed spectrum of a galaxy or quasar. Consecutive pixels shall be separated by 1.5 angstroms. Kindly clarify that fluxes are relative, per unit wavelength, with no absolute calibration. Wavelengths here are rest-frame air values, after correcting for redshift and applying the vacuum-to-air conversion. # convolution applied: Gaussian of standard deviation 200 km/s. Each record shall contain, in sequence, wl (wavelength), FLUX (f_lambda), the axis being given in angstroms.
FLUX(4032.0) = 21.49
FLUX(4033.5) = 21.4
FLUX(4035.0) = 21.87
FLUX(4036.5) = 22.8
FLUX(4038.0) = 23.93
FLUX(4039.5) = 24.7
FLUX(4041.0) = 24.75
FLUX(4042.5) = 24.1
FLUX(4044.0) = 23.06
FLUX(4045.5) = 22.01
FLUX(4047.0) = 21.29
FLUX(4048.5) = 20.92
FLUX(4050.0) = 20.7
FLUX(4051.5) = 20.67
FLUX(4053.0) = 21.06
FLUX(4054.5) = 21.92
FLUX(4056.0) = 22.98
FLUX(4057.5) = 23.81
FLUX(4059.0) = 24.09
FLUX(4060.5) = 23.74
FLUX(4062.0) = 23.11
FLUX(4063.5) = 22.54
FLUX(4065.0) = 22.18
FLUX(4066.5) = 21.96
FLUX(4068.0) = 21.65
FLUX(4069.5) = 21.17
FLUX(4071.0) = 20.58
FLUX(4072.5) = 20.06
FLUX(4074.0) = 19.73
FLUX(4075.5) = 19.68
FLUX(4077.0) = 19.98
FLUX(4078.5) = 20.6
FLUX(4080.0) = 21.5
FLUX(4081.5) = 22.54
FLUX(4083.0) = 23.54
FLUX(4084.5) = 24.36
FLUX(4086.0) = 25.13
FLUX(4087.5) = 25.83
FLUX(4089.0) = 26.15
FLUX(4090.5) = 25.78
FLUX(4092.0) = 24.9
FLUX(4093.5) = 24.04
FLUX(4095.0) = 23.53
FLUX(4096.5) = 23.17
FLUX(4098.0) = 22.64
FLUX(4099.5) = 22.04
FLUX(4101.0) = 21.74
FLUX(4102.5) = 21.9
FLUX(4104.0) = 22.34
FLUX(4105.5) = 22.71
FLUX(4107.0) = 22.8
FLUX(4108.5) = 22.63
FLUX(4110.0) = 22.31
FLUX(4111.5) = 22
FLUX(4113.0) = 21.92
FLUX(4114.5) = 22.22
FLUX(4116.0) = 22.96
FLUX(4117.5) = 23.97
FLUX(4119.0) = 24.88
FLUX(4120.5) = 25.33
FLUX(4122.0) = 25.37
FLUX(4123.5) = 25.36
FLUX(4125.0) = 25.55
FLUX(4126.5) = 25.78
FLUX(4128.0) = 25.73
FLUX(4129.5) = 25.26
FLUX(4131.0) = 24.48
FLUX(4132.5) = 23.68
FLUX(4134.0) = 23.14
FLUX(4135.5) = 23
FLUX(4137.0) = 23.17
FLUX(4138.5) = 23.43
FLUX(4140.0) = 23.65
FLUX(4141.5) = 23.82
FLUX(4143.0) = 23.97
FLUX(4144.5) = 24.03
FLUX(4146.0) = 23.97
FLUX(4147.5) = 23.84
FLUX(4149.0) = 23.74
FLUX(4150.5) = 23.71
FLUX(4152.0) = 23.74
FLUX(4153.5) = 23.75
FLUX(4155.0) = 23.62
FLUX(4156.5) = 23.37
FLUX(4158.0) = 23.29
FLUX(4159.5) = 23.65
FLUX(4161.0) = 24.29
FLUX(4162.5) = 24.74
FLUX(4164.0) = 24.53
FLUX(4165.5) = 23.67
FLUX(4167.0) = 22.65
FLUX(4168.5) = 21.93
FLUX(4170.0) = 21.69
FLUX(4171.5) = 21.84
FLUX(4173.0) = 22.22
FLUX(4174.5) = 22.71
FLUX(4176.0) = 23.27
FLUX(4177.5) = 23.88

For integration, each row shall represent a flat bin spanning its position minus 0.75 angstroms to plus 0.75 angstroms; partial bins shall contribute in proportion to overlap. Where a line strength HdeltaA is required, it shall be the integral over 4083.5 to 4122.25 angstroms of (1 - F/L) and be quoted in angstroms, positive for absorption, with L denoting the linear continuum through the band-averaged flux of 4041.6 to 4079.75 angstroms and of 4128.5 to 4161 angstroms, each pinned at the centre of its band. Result -1.35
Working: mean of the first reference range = 21.8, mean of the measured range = 23.5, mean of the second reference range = 23.8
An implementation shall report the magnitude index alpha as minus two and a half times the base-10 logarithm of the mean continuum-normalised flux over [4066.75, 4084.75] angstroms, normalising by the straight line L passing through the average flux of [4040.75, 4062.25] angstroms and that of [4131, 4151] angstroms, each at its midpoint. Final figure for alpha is 0.08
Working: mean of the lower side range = 22.5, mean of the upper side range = 23.7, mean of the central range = 21.2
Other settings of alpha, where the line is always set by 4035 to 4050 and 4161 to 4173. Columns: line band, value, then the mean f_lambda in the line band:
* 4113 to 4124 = -0.052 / 24.1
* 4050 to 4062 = 0.018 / 22.5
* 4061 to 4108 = 0.017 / 22.6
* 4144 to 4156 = -0.036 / 23.8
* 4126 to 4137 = -0.061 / 24.3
